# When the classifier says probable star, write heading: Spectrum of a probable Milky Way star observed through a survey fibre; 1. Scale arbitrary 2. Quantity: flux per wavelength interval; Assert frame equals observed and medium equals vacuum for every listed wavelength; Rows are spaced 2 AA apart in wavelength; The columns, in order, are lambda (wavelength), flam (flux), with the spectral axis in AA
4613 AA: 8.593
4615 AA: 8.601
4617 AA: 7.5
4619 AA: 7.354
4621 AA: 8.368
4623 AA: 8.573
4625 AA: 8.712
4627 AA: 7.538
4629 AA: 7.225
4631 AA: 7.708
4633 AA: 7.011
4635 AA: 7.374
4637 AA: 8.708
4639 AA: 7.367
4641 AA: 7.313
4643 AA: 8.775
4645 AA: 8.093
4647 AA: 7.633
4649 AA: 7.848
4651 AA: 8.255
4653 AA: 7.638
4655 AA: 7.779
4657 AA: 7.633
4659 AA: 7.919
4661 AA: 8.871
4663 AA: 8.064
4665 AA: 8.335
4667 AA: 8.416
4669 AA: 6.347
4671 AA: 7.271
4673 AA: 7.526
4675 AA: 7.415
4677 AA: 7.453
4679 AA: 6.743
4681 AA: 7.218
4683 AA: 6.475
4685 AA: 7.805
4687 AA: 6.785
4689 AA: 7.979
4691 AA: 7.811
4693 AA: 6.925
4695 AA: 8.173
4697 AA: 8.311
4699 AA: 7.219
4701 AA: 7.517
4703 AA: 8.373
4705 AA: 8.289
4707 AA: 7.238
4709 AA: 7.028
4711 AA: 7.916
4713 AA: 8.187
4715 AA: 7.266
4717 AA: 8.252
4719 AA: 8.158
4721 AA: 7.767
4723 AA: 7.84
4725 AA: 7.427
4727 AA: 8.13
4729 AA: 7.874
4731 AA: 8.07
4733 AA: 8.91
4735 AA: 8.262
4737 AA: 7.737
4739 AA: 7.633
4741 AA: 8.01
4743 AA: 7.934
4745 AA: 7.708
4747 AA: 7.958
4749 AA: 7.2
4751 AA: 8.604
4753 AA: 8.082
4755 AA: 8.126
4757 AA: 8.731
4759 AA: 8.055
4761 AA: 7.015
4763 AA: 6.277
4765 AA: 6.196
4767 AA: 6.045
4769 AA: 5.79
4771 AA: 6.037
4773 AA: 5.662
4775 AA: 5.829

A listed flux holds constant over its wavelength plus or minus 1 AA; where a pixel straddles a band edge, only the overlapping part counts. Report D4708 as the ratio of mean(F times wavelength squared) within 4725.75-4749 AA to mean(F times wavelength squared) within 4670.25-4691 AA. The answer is 1.1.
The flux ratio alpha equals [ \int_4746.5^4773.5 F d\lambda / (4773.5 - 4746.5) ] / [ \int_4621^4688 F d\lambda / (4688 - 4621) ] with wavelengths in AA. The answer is 0.9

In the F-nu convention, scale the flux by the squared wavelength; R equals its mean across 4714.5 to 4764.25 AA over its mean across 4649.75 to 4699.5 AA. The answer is 1.06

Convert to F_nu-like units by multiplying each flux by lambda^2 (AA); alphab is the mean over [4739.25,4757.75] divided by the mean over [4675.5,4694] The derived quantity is 1.1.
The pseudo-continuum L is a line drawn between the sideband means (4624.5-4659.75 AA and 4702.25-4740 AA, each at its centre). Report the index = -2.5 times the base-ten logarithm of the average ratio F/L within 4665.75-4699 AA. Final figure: 0.06 mag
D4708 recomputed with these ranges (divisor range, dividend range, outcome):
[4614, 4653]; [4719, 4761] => 1.06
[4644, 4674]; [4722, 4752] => 1.05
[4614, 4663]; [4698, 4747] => 1.03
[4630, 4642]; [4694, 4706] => 1.08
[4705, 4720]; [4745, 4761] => 1.05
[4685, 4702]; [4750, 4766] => 1.03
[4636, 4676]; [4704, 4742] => 1.03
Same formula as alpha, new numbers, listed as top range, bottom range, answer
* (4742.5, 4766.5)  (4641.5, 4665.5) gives 0.95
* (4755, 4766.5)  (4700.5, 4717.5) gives 0.94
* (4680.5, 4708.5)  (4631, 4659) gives 0.97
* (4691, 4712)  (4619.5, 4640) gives 0.98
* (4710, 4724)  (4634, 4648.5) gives 1.00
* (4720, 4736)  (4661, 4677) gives 1.04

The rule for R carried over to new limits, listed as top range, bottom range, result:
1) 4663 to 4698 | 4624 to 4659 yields 0.98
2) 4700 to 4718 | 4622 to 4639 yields 1.03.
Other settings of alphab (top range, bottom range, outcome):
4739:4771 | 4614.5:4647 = 0.99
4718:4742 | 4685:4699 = 1.06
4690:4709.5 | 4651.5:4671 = 1.00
